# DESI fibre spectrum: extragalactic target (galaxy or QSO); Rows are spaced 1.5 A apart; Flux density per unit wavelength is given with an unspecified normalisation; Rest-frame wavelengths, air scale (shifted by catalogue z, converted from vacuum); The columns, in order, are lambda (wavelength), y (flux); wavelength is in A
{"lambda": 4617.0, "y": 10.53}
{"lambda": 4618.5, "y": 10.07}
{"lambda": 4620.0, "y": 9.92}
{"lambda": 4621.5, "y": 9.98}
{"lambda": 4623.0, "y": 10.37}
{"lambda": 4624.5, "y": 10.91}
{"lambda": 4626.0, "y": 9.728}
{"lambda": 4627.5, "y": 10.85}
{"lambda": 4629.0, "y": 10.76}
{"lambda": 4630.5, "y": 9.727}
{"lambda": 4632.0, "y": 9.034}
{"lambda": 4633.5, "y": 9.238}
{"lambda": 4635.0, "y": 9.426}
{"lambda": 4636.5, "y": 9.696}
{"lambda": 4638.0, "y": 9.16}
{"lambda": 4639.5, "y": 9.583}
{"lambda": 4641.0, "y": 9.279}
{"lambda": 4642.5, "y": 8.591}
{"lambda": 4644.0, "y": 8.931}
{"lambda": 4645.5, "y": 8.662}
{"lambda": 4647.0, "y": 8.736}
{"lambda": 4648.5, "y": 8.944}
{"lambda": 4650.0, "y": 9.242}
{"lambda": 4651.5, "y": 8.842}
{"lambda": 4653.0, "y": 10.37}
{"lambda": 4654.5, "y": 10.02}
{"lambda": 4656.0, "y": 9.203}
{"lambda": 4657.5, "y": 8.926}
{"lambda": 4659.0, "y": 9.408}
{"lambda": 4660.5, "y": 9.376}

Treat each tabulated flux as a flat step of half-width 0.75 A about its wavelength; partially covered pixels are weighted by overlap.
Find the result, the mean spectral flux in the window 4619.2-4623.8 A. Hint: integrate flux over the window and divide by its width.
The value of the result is 10.1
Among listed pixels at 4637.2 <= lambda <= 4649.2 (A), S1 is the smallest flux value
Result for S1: 8.591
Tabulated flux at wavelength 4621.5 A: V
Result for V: 9.98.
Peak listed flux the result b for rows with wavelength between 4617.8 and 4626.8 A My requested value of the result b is 10.91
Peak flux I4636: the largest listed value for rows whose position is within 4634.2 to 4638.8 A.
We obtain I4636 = 9.696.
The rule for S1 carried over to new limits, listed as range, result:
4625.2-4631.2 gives 9.727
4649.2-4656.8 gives 8.842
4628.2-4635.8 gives 9.034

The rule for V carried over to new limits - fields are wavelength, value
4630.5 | 9.727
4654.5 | 10.02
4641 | 9.279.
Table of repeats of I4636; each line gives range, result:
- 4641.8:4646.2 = 8.931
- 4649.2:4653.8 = 10.37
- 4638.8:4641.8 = 9.583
